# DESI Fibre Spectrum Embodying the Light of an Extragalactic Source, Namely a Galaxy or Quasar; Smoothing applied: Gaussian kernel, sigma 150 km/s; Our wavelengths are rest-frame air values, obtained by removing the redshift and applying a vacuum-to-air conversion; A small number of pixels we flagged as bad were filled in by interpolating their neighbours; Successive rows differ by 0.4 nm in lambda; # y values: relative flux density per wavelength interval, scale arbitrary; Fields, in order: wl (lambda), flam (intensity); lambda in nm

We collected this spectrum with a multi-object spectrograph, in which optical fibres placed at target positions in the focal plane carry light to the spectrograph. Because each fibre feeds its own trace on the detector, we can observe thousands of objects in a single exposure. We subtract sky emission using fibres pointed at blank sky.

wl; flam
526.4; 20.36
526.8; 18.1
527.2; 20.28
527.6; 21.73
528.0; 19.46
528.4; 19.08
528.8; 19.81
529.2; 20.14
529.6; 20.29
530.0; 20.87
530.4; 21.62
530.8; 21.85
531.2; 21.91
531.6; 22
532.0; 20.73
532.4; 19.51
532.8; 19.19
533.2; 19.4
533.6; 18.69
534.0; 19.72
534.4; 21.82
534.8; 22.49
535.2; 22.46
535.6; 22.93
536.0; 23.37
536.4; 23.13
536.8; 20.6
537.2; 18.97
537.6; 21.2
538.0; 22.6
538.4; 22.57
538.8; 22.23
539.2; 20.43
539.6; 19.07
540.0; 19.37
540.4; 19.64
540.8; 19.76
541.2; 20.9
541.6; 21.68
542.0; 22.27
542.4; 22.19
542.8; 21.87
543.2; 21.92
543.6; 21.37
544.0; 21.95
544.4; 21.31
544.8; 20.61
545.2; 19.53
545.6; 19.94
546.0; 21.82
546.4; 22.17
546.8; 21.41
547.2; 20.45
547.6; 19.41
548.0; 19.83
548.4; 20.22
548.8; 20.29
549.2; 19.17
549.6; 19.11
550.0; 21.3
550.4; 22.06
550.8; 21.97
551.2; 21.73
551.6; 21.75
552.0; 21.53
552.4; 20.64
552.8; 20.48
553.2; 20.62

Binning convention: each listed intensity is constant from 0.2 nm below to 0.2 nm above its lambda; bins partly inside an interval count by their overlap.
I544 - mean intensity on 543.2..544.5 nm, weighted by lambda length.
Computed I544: 21.6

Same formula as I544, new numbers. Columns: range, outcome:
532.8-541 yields 21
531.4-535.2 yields 20.5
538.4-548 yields 20.9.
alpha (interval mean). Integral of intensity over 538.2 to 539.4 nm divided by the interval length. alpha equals 21.7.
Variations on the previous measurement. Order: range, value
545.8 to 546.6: 22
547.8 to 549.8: 19.7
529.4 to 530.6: 20.9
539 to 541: 19.7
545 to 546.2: 20.4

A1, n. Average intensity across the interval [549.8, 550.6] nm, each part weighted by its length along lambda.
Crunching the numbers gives 21.7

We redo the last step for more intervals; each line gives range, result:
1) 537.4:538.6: 22.1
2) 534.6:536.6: 22.9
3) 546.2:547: 21.8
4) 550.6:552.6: 21.5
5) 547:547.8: 19.9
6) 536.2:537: 21.9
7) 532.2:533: 19.3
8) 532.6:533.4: 19.3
